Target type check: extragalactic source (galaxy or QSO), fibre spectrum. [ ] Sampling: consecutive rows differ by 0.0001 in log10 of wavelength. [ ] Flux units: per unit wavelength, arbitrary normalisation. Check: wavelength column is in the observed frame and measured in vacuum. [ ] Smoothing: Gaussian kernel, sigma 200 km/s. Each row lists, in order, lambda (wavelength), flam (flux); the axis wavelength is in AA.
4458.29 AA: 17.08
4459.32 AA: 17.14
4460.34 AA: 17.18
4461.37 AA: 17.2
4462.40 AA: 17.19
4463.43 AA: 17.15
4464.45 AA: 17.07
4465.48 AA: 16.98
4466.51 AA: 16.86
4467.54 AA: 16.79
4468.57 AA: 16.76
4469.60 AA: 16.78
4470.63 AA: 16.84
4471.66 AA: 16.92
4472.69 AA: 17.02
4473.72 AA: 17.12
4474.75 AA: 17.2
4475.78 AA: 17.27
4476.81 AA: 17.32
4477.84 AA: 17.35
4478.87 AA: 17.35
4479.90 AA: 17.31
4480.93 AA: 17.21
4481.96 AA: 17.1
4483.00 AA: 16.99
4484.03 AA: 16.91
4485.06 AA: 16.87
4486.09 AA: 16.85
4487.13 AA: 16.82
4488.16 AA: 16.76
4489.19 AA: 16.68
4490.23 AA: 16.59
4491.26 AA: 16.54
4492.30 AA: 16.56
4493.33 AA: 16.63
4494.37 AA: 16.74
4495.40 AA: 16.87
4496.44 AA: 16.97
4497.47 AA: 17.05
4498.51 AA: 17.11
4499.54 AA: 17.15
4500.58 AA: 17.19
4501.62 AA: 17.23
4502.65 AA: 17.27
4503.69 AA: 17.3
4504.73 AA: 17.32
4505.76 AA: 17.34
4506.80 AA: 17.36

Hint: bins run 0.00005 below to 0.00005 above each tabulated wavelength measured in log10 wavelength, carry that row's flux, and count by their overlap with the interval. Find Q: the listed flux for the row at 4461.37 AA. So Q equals 17.2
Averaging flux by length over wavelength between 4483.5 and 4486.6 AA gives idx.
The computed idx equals 16.9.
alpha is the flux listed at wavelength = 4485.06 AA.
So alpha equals 16.87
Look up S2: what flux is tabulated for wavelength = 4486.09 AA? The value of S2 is 16.85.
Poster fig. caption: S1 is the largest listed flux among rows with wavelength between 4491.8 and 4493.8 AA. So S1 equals 16.63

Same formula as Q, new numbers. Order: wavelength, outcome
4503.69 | 17.3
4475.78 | 17.27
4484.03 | 16.91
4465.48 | 16.98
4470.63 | 16.84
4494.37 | 16.74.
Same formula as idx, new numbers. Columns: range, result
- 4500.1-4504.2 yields 17.2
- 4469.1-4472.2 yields 16.8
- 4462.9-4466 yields 17.1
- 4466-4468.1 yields 16.8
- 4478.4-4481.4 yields 17.3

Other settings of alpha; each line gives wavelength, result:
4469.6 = 16.78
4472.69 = 17.02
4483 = 16.99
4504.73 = 17.32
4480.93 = 17.21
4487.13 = 16.82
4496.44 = 16.97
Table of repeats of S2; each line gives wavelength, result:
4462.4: 17.19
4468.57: 16.76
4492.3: 16.56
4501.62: 17.23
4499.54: 17.15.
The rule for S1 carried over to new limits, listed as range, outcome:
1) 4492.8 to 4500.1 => 17.15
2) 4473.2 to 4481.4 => 17.35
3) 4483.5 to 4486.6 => 16.91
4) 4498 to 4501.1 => 17.19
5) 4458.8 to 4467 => 17.2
